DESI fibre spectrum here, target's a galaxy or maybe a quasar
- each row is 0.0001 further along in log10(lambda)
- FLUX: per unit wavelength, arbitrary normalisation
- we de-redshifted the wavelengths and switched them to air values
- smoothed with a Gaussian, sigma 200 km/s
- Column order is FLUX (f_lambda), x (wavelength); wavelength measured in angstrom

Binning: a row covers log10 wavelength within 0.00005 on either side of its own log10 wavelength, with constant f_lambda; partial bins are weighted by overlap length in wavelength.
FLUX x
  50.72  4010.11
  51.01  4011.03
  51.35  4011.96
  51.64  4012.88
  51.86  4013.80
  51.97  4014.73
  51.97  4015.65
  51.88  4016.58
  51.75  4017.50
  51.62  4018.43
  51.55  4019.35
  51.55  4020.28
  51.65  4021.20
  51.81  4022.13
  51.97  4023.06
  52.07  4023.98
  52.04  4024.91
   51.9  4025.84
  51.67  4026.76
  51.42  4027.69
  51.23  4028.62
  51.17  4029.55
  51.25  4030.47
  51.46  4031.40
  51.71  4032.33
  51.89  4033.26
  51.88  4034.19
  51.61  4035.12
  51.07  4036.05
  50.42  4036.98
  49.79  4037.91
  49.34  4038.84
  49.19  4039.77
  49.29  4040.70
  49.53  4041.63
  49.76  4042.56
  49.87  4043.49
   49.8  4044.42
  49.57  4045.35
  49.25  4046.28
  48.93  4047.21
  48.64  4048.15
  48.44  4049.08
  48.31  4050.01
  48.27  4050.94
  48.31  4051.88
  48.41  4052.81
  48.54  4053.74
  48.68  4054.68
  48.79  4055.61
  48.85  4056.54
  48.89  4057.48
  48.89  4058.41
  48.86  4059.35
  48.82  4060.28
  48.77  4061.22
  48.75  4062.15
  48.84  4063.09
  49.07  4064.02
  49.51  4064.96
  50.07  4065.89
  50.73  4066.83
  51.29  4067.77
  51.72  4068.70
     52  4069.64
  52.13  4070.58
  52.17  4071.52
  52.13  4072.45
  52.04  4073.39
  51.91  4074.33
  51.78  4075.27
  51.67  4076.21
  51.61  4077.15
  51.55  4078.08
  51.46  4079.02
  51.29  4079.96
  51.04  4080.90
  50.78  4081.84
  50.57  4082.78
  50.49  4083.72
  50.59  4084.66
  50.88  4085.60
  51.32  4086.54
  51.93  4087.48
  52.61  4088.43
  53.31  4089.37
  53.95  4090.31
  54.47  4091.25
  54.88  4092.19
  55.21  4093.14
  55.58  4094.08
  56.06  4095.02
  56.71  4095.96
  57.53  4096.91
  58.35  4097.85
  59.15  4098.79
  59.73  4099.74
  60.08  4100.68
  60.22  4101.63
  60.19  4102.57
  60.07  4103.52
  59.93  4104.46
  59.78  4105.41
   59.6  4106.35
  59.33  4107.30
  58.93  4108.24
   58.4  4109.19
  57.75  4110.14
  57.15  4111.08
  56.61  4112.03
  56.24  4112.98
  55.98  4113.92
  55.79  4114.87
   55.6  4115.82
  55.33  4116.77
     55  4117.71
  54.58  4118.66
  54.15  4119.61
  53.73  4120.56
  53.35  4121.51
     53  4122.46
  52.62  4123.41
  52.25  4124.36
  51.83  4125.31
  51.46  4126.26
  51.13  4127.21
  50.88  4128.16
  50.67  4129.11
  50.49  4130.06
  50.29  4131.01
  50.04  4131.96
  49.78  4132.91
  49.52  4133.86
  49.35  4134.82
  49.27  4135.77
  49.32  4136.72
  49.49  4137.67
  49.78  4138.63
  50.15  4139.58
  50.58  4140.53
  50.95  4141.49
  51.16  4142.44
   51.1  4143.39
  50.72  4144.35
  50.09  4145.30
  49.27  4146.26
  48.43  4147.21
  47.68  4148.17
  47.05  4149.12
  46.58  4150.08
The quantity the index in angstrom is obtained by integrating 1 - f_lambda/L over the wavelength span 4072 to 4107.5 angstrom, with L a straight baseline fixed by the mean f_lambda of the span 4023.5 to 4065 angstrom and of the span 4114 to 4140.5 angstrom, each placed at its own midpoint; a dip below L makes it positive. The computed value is -2.6 angstrom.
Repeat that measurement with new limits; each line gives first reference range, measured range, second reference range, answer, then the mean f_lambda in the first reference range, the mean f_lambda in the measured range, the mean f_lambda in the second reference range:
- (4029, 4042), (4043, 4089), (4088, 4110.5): 3.2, 50.7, 50.2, 57.6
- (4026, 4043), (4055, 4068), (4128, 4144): 0.4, 50.8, 49.3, 50.2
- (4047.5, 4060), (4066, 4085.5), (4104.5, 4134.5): -0.4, 48.6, 51.4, 54.3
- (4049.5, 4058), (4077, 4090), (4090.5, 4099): 0.7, 48.6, 51.4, 56.3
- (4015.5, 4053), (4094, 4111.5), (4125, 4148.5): -2.9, 50.6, 58.7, 50.1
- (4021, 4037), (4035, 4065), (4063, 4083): 1.3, 51.6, 49.2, 51.2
